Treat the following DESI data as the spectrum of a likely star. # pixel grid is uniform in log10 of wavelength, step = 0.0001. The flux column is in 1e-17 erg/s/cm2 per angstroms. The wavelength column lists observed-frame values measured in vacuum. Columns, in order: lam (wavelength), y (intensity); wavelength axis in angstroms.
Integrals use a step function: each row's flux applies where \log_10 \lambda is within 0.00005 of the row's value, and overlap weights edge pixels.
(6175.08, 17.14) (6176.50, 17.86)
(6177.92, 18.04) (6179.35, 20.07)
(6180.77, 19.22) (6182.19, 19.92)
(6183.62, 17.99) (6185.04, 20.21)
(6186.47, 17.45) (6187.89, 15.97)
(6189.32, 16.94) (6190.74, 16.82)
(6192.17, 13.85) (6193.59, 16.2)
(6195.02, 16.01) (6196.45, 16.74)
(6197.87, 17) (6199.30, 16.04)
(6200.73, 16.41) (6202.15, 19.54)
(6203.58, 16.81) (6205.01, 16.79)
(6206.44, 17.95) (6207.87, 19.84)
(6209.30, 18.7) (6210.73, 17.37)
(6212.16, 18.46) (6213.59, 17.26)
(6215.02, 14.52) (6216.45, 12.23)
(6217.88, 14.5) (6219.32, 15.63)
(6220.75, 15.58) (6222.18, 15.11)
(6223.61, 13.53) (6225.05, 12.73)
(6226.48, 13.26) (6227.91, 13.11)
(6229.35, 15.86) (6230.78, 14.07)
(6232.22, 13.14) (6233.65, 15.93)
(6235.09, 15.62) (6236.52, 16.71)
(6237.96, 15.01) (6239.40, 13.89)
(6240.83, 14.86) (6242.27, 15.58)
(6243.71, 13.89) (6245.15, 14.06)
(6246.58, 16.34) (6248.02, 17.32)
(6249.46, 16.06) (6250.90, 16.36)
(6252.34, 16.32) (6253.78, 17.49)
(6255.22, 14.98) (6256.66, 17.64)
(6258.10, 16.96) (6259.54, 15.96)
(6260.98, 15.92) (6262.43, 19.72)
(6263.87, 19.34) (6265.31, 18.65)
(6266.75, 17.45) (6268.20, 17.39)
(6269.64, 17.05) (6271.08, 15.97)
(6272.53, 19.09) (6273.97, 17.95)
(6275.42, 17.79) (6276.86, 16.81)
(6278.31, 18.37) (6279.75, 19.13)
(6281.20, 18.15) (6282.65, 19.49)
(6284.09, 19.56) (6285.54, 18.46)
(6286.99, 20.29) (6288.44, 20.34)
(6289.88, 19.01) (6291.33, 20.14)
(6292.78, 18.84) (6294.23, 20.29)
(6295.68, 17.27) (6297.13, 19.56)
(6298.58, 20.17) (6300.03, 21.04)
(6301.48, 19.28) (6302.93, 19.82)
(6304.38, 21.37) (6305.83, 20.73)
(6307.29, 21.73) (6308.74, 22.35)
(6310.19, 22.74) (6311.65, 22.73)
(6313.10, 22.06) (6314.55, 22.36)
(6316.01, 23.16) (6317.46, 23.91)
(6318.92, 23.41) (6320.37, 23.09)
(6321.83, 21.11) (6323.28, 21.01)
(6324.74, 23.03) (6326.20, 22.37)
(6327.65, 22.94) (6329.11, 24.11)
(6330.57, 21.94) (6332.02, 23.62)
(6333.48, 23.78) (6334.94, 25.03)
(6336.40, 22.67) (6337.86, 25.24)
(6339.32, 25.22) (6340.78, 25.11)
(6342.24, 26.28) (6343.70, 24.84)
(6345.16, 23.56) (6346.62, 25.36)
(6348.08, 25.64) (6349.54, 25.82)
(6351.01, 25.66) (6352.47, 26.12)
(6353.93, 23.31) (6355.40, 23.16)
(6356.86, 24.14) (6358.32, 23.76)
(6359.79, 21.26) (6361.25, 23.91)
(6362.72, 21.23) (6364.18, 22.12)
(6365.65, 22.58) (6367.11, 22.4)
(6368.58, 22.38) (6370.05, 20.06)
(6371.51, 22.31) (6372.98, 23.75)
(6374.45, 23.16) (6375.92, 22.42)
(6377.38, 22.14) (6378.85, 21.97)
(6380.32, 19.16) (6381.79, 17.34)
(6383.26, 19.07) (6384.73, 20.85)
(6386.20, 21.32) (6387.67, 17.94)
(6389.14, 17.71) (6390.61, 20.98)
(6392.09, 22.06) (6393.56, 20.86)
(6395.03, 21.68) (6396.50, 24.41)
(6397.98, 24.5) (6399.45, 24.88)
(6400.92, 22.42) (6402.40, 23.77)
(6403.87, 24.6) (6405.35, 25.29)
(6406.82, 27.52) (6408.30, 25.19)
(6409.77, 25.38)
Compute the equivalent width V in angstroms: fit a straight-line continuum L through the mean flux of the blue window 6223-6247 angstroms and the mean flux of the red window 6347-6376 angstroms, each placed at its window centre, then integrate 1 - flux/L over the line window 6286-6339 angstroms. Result -4.9 angstroms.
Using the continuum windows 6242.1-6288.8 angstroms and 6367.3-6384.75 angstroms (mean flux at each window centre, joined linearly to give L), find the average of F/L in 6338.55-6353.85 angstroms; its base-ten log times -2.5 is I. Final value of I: -0.242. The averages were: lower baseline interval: 17.5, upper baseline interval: 21.3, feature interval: 25.3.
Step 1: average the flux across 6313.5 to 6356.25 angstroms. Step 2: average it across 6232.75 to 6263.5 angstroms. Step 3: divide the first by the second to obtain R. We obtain 1.49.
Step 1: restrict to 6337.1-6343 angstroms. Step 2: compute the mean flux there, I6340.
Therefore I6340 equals 25.4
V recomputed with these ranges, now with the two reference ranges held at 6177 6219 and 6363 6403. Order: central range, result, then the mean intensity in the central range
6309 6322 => -1.8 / 22.8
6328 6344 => -3.0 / 24.3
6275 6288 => 0.3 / 18.7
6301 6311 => -0.7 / 21.2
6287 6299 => 0.0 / 19.5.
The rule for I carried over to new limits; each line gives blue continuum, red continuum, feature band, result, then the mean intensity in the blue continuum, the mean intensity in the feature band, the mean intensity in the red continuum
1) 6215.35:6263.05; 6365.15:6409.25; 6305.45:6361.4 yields -0.20 mag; 15.3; 23.6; 22.2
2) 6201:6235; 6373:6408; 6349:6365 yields -0.14 mag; 15.7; 23.6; 22.1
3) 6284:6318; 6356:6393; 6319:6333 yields -0.08 mag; 20.7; 22.7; 21.4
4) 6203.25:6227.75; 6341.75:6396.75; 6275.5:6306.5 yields -0.02 mag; 15.8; 19.4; 22.4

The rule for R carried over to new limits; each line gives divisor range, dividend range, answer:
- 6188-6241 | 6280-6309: 1.26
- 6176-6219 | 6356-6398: 1.26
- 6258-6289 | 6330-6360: 1.34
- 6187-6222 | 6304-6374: 1.41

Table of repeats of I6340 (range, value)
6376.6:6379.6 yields 22.1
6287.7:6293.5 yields 19.6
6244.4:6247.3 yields 15.2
